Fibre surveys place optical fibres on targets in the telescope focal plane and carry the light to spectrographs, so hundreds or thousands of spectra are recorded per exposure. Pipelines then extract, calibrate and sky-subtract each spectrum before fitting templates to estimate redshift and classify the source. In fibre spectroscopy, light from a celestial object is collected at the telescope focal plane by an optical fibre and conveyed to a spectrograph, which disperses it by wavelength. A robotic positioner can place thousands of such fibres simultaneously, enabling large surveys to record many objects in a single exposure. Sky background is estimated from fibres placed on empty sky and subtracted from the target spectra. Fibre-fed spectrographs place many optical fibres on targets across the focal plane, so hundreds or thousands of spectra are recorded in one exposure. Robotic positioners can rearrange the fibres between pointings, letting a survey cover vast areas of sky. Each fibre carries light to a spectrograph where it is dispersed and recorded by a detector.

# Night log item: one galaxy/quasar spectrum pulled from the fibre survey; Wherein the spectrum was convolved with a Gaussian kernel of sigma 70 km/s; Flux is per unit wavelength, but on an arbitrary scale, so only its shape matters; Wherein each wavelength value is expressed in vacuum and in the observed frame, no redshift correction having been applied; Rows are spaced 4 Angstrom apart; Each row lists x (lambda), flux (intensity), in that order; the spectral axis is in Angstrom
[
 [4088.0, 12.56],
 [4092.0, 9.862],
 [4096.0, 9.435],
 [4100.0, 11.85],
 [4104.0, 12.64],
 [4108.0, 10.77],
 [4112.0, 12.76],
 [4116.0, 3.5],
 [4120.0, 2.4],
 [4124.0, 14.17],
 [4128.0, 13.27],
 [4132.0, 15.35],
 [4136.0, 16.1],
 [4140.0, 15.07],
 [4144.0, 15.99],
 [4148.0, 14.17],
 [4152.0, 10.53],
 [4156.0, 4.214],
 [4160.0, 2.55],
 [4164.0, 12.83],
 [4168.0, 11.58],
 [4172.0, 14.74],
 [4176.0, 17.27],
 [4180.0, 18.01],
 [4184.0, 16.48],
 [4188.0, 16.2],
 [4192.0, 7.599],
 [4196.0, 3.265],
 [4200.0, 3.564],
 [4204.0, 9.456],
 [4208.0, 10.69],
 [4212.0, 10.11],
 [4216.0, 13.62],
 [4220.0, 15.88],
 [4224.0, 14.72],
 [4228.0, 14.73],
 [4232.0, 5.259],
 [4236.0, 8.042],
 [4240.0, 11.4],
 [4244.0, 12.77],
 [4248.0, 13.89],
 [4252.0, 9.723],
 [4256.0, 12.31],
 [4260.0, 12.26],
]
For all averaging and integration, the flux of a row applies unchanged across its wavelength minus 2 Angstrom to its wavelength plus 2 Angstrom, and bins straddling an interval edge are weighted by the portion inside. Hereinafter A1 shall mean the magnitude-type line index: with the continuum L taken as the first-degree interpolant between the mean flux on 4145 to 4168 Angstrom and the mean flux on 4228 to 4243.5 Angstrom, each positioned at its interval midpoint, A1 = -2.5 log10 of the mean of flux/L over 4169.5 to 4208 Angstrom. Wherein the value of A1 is -0.24 mag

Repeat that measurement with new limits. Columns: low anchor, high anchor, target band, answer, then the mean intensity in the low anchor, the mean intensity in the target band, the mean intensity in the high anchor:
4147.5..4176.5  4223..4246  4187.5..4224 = 0.08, 10.5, 10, 11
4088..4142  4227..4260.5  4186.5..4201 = 0.41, 11.4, 7.64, 11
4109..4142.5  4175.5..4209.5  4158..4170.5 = 0.22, 11.6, 9.22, 11.1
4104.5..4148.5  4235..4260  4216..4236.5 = -0.05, 12.1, 12.2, 11.6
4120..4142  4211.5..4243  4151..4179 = 0.20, 13.7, 10.8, 11.8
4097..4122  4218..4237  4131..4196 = -0.23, 9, 12.7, 11.9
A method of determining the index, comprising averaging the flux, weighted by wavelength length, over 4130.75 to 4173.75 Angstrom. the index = 12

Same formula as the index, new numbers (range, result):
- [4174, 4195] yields 14.5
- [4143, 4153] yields 13.6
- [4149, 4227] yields 11.3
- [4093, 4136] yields 10.9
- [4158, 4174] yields 10.4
